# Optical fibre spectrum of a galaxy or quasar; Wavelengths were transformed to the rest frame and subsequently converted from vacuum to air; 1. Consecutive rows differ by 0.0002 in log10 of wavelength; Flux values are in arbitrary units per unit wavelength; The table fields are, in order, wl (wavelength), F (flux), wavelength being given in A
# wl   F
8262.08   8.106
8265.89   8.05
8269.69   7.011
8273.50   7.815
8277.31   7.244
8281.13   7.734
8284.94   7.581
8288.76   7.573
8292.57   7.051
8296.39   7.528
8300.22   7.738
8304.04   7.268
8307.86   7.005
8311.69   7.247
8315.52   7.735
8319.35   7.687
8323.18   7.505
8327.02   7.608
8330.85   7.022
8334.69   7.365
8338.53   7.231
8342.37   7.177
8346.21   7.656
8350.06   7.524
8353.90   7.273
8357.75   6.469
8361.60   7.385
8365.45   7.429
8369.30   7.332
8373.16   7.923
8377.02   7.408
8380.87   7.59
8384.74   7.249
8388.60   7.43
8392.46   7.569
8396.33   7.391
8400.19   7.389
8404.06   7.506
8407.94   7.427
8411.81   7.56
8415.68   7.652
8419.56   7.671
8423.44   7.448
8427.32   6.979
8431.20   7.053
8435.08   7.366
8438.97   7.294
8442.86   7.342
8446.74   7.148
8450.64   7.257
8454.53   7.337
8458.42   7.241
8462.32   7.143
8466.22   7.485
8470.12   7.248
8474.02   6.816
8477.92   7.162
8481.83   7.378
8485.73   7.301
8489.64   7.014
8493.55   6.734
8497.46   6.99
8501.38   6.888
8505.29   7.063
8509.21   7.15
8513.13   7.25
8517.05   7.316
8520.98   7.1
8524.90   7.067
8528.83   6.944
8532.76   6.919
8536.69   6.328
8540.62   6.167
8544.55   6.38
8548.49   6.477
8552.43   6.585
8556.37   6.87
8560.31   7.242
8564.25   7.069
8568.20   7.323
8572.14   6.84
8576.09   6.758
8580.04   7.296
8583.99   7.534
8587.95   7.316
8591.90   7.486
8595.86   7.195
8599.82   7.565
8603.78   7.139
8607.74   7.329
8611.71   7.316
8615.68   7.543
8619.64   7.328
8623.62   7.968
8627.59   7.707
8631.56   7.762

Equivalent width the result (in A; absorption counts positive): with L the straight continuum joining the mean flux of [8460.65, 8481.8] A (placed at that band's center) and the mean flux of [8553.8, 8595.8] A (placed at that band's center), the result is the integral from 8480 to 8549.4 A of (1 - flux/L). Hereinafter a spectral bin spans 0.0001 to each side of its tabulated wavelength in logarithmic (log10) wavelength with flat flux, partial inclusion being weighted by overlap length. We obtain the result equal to 2.5 A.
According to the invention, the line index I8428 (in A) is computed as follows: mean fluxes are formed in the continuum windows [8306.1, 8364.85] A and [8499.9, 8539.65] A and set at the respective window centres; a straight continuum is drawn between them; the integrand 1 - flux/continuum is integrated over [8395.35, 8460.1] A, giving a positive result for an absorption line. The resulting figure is -1.8 A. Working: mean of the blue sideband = 7.33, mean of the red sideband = 6.98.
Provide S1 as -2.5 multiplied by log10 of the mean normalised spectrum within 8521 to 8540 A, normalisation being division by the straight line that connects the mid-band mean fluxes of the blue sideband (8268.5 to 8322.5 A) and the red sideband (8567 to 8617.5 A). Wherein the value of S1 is 0.08 mag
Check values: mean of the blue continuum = 7.45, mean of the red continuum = 7.28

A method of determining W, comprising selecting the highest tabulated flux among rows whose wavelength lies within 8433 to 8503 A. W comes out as 7.485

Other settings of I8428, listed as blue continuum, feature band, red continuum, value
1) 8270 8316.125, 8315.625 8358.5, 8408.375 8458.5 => 0.3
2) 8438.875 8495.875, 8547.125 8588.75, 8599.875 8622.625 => 1.7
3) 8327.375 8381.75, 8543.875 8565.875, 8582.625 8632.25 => 1.9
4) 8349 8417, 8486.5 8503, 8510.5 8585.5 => 0.3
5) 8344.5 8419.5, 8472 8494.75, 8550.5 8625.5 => 0.8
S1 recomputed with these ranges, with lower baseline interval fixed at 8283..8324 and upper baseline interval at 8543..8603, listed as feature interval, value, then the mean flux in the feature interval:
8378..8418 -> -0.02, 7.48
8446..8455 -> 0.00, 7.24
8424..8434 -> 0.02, 7.11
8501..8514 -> 0.01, 7.1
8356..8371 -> 0.03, 7.16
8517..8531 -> 0.01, 7.07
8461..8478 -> 0.01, 7.17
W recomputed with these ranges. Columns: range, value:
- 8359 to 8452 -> 7.923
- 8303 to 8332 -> 7.735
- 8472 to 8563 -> 7.378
